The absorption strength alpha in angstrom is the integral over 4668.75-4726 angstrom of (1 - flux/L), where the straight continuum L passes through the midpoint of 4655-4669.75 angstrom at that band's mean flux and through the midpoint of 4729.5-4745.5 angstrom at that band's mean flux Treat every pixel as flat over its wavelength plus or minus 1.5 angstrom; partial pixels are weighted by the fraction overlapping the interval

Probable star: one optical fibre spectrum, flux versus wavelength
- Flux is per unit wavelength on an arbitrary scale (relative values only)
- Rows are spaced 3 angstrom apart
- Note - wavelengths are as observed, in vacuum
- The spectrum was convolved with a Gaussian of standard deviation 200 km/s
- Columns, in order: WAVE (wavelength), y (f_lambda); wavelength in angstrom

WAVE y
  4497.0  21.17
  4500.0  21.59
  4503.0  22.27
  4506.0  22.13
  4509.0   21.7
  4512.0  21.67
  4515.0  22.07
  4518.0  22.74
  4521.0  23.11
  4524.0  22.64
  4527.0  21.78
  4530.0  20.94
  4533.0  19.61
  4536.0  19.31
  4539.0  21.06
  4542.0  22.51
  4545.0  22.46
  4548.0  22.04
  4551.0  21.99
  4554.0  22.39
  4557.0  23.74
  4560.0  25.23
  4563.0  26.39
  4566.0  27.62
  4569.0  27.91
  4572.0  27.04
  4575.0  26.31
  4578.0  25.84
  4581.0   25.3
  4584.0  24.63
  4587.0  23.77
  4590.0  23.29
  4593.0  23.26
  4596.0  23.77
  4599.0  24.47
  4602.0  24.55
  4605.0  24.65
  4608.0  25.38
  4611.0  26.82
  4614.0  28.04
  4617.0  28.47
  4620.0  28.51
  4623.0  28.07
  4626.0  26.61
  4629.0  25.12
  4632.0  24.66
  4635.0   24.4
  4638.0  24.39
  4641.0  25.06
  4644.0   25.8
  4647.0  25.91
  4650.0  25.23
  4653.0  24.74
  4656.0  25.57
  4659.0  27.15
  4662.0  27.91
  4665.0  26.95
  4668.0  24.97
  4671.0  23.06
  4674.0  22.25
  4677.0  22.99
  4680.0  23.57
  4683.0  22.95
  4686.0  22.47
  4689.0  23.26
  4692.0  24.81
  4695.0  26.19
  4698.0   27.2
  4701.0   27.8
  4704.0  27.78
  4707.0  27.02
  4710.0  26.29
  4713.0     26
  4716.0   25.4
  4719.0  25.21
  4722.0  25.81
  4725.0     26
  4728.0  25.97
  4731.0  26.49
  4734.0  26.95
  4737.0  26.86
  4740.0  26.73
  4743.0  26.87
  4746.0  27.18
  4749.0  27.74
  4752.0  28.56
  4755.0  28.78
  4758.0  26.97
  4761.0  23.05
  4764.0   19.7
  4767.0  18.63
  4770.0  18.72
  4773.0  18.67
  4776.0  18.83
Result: 3.4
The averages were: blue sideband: 26.5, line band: 25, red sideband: 26.8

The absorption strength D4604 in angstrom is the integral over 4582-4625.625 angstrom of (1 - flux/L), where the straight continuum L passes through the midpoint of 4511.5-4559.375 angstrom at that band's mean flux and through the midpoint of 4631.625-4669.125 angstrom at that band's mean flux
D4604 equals -2.6 angstrom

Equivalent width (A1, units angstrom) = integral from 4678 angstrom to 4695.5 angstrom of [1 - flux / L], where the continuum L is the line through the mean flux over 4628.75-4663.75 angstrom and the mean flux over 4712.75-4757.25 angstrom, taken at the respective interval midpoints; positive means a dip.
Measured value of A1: 1.6 angstrom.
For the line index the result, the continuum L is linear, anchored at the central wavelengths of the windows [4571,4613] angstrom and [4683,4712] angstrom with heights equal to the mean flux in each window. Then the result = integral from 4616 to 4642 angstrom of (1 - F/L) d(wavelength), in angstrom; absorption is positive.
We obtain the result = -0.9 angstrom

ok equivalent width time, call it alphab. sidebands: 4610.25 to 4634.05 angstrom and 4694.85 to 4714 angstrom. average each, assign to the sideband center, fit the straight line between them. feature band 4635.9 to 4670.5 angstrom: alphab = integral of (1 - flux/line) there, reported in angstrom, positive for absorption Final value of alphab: 1.7 angstrom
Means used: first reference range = 27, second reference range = 27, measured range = 25.7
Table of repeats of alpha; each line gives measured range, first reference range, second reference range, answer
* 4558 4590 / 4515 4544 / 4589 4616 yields -3.0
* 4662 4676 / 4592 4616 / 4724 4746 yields 0.7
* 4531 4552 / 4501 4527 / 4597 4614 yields 1.8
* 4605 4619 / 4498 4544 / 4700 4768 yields -2.0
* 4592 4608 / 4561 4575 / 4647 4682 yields 1.3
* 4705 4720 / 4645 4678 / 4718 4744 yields 0.0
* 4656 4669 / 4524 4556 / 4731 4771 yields -1.6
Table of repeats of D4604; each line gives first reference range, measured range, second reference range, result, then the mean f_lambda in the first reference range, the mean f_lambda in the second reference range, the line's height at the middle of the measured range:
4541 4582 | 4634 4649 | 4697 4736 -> 0.3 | 24.8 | 26.5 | 25.6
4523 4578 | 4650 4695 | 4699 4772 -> 0.6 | 23.5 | 25.7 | 24.9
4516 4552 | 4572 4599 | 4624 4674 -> -1.5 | 21.7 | 25.4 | 23.3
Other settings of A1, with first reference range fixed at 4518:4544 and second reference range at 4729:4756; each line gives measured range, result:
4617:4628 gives -1.7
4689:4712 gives -0.3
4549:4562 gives -0.7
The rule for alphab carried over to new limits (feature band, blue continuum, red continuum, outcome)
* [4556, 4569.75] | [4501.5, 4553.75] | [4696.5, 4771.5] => -2.3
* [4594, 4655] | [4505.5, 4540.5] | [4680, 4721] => -4.9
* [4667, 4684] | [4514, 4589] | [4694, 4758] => 1.7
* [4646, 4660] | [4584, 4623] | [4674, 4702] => -0.5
